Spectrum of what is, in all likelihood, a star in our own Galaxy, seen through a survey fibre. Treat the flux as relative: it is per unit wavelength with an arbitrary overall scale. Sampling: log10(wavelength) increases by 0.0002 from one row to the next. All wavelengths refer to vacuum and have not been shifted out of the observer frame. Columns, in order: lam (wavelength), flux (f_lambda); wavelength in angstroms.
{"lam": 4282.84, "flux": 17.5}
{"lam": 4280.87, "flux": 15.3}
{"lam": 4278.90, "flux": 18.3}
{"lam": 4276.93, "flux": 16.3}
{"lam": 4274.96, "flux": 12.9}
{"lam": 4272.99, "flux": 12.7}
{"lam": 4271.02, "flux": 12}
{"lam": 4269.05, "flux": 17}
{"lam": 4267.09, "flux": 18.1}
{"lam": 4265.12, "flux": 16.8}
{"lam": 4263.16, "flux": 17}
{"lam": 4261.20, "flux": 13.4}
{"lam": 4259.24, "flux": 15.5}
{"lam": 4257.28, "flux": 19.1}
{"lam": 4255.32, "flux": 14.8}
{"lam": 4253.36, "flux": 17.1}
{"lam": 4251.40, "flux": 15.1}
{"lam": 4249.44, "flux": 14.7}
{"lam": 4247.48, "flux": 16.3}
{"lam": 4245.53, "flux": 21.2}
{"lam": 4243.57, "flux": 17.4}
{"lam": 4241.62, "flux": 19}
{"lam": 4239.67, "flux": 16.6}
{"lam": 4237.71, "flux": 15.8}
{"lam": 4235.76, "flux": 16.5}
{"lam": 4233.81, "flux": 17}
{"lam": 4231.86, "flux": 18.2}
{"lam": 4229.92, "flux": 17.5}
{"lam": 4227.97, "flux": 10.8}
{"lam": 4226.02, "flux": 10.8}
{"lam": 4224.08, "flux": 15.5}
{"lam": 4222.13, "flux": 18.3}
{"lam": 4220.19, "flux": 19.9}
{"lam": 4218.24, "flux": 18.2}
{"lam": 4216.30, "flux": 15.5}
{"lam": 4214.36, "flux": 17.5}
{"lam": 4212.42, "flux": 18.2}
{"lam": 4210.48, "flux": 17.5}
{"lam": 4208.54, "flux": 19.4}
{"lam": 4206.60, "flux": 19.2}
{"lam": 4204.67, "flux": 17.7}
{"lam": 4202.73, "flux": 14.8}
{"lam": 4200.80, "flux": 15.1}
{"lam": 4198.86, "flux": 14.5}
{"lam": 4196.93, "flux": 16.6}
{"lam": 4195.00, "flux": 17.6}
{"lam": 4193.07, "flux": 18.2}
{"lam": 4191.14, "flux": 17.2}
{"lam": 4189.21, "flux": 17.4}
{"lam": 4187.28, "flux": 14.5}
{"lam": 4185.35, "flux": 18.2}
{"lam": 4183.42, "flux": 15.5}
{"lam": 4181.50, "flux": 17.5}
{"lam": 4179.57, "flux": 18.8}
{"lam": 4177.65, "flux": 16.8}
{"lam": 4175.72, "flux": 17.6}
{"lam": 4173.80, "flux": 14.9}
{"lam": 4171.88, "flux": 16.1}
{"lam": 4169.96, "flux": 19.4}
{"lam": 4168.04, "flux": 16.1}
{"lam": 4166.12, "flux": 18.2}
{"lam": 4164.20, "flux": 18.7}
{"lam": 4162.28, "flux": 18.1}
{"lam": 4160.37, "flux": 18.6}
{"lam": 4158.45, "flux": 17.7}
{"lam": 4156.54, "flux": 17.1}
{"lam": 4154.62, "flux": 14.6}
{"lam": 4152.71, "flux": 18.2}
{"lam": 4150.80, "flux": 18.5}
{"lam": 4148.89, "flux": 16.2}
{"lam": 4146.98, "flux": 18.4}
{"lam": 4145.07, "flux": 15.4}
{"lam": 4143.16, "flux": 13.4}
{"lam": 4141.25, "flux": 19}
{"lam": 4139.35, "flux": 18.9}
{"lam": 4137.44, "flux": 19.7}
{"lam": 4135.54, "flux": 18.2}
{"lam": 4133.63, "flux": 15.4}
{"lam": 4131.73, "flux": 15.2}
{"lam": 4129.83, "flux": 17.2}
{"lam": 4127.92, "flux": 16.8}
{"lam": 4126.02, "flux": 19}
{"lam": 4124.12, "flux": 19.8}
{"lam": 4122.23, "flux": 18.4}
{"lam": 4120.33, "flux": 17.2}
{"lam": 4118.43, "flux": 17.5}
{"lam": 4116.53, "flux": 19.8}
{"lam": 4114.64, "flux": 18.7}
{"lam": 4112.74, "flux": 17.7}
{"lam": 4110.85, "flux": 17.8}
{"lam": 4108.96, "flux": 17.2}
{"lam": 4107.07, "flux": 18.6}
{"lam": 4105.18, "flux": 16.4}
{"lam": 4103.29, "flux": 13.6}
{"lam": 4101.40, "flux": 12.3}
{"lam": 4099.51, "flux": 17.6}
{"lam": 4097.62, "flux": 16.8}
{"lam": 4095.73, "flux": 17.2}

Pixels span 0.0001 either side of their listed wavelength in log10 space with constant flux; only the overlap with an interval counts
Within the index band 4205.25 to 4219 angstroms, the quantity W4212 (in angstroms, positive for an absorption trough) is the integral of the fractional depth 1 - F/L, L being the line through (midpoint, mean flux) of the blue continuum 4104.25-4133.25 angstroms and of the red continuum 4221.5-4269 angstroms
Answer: -1.0 angstroms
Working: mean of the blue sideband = 17.8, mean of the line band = 17.9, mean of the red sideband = 16.4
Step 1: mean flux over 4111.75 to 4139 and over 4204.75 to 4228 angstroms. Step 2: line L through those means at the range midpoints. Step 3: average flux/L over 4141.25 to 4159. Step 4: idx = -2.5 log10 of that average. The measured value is 0.06 mag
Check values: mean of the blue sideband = 17.9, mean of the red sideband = 17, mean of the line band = 16.7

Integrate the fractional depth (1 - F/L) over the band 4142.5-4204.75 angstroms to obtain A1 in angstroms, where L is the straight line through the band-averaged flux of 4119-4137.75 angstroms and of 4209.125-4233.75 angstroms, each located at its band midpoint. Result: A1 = 0.73 angstroms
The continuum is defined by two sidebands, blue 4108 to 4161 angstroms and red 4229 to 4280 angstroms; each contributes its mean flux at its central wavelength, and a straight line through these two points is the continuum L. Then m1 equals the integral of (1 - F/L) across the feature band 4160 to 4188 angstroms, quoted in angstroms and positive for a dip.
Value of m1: -0.1 angstroms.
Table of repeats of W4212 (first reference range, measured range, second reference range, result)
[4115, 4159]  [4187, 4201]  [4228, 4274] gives 0.3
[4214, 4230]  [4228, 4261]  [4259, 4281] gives -2.2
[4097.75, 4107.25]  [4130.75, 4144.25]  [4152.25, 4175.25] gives -0.4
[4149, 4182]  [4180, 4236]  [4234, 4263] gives 0.9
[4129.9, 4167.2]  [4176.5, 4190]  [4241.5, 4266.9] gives 0.1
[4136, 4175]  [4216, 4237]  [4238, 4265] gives 0.8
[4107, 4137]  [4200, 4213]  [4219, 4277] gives -0.6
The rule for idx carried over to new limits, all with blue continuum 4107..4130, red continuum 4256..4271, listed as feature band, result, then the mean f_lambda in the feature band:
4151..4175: 0.02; 17.4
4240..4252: -0.05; 17.3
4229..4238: -0.02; 17.1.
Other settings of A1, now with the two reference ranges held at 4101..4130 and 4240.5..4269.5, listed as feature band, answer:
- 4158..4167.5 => -0.5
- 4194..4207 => 0.5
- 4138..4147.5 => 0.2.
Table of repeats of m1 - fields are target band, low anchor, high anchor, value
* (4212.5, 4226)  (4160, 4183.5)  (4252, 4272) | -0.3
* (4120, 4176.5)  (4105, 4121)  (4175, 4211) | 0.5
